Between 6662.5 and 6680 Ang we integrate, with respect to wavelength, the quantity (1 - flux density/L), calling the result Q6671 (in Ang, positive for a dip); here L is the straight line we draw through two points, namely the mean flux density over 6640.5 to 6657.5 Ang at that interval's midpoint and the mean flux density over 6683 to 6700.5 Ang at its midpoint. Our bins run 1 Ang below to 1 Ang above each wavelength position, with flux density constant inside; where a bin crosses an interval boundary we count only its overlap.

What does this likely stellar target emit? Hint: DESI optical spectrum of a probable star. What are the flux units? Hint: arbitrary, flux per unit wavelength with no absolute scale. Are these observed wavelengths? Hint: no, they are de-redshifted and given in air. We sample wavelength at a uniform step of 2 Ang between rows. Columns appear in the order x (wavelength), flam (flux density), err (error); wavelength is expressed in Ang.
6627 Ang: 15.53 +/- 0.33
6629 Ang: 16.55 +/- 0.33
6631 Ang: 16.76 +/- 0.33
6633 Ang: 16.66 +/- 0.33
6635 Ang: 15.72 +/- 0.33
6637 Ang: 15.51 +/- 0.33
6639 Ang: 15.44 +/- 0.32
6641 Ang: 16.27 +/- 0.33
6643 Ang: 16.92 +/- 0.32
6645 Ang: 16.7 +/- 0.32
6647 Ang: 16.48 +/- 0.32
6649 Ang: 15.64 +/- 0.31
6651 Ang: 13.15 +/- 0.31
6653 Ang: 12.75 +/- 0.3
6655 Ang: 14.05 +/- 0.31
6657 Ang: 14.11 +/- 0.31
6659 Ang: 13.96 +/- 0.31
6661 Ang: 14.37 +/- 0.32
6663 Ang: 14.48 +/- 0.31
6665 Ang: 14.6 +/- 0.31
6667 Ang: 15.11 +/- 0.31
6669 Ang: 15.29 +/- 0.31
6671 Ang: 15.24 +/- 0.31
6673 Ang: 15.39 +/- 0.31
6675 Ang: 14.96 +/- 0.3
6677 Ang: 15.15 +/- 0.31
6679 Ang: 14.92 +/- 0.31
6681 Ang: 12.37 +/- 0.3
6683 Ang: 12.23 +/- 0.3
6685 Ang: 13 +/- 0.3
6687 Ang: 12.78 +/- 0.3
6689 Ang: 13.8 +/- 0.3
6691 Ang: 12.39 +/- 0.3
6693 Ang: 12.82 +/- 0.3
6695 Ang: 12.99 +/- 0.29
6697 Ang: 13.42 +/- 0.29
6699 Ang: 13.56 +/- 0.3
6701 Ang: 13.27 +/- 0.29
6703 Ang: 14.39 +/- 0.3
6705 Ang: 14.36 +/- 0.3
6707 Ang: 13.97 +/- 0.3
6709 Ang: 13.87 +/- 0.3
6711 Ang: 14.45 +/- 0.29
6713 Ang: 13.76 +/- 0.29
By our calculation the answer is -1.2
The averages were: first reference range 15.1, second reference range 13.1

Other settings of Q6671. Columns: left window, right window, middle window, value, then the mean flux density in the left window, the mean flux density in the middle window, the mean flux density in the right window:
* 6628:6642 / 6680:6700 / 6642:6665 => 0.4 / 16.1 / 14.8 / 12.9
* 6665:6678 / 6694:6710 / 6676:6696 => 1.7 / 15.1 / 13.2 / 13.7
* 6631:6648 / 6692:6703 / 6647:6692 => 1.8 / 16.2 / 14.1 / 13.3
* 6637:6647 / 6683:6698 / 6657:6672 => 0.0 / 16.3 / 14.7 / 13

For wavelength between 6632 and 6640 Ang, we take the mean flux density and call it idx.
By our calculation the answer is 15.8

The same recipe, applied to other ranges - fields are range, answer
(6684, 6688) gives 12.9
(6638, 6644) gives 16.2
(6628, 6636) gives 16.4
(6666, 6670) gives 15.2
